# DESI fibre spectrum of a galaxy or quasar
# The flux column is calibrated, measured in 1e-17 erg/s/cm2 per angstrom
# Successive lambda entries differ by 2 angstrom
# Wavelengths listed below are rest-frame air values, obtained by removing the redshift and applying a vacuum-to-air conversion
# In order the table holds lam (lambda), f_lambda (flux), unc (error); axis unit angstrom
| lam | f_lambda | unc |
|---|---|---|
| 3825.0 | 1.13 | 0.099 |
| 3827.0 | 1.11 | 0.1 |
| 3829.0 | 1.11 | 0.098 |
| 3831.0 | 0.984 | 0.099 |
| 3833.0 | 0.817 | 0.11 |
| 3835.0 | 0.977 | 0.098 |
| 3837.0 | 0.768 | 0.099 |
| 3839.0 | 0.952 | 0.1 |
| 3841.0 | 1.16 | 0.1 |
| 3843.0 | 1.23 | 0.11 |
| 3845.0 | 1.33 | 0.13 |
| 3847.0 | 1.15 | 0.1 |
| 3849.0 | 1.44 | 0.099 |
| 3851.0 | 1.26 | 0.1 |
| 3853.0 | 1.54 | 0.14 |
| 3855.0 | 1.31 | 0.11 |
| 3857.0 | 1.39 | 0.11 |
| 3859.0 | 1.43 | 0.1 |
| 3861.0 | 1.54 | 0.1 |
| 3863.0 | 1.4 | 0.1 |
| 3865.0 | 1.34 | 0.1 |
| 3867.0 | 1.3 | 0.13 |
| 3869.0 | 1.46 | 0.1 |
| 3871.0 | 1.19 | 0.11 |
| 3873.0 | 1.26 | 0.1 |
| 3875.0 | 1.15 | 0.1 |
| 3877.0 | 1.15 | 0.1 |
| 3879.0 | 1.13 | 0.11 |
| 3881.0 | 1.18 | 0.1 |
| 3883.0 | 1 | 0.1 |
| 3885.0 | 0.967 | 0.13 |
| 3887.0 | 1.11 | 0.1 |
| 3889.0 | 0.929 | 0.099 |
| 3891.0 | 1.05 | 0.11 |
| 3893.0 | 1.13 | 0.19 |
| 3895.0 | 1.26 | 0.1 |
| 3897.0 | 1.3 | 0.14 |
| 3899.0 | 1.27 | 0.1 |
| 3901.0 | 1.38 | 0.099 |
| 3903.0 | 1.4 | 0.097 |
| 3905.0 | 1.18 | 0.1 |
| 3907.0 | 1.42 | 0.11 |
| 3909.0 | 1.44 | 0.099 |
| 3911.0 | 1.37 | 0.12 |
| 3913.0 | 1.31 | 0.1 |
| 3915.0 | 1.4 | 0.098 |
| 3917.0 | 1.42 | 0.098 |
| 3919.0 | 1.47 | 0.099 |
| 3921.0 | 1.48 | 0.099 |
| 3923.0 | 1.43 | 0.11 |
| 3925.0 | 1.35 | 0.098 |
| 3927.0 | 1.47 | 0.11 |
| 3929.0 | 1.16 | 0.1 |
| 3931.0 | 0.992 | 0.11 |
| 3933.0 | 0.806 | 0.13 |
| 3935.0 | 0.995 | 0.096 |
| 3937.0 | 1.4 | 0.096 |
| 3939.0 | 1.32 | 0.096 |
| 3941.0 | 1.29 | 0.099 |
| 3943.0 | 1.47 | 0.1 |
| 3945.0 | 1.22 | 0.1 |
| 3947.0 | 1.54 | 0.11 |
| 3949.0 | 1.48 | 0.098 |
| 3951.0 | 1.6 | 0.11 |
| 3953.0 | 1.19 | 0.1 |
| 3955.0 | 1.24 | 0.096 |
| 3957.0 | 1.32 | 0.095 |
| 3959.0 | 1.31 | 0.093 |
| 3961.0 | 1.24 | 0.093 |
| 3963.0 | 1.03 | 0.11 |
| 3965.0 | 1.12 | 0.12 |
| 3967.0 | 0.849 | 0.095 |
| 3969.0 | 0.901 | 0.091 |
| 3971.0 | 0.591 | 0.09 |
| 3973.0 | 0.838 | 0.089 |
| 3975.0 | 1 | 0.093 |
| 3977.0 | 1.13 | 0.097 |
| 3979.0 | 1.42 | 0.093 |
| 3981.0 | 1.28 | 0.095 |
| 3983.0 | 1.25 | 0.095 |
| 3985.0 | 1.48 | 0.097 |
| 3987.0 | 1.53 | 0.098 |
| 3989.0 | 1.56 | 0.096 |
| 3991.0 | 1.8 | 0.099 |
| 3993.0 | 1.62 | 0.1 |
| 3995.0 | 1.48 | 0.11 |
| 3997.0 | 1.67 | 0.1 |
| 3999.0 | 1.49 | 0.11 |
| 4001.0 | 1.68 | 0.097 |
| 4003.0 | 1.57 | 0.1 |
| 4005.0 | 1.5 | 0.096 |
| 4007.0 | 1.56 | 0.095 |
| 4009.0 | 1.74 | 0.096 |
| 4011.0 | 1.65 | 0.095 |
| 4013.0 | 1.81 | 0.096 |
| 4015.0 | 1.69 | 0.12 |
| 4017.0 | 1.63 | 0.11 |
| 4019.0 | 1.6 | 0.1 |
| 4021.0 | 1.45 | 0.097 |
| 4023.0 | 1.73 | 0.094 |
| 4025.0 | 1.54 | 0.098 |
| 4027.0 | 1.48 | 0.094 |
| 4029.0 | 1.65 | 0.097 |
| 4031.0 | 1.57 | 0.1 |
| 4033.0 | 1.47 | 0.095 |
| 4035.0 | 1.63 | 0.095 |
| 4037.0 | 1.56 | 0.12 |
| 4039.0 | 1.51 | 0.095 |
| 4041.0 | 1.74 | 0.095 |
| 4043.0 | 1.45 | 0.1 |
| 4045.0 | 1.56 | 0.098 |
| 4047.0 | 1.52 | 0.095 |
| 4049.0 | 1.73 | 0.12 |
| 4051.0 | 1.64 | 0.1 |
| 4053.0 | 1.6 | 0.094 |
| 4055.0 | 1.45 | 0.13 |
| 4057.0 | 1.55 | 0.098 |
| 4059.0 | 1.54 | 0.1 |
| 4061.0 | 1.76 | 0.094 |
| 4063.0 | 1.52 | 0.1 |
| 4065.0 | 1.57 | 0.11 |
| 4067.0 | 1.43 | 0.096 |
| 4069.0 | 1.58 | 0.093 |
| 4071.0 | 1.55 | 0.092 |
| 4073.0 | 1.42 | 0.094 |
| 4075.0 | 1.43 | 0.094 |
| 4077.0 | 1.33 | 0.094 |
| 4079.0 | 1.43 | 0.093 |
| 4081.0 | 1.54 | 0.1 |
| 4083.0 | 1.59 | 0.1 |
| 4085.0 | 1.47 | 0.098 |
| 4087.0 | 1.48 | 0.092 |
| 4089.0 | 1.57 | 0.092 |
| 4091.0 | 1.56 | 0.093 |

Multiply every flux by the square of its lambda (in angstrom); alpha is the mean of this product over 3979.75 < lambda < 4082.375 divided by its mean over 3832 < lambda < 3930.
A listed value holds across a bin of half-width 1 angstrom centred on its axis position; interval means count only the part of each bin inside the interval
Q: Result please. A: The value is 1.3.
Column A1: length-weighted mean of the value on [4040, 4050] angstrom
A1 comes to 1.6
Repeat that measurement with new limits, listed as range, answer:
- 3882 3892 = 1.01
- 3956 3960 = 1.31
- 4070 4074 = 1.48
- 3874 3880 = 1.14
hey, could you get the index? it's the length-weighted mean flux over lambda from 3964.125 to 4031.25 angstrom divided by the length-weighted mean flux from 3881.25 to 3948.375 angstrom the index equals 1.14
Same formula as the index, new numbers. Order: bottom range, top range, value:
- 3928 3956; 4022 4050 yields 1.25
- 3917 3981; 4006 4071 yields 1.30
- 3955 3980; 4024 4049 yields 1.46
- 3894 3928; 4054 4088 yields 1.10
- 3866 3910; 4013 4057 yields 1.31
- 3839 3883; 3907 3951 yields 1.04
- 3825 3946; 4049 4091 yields 1.24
